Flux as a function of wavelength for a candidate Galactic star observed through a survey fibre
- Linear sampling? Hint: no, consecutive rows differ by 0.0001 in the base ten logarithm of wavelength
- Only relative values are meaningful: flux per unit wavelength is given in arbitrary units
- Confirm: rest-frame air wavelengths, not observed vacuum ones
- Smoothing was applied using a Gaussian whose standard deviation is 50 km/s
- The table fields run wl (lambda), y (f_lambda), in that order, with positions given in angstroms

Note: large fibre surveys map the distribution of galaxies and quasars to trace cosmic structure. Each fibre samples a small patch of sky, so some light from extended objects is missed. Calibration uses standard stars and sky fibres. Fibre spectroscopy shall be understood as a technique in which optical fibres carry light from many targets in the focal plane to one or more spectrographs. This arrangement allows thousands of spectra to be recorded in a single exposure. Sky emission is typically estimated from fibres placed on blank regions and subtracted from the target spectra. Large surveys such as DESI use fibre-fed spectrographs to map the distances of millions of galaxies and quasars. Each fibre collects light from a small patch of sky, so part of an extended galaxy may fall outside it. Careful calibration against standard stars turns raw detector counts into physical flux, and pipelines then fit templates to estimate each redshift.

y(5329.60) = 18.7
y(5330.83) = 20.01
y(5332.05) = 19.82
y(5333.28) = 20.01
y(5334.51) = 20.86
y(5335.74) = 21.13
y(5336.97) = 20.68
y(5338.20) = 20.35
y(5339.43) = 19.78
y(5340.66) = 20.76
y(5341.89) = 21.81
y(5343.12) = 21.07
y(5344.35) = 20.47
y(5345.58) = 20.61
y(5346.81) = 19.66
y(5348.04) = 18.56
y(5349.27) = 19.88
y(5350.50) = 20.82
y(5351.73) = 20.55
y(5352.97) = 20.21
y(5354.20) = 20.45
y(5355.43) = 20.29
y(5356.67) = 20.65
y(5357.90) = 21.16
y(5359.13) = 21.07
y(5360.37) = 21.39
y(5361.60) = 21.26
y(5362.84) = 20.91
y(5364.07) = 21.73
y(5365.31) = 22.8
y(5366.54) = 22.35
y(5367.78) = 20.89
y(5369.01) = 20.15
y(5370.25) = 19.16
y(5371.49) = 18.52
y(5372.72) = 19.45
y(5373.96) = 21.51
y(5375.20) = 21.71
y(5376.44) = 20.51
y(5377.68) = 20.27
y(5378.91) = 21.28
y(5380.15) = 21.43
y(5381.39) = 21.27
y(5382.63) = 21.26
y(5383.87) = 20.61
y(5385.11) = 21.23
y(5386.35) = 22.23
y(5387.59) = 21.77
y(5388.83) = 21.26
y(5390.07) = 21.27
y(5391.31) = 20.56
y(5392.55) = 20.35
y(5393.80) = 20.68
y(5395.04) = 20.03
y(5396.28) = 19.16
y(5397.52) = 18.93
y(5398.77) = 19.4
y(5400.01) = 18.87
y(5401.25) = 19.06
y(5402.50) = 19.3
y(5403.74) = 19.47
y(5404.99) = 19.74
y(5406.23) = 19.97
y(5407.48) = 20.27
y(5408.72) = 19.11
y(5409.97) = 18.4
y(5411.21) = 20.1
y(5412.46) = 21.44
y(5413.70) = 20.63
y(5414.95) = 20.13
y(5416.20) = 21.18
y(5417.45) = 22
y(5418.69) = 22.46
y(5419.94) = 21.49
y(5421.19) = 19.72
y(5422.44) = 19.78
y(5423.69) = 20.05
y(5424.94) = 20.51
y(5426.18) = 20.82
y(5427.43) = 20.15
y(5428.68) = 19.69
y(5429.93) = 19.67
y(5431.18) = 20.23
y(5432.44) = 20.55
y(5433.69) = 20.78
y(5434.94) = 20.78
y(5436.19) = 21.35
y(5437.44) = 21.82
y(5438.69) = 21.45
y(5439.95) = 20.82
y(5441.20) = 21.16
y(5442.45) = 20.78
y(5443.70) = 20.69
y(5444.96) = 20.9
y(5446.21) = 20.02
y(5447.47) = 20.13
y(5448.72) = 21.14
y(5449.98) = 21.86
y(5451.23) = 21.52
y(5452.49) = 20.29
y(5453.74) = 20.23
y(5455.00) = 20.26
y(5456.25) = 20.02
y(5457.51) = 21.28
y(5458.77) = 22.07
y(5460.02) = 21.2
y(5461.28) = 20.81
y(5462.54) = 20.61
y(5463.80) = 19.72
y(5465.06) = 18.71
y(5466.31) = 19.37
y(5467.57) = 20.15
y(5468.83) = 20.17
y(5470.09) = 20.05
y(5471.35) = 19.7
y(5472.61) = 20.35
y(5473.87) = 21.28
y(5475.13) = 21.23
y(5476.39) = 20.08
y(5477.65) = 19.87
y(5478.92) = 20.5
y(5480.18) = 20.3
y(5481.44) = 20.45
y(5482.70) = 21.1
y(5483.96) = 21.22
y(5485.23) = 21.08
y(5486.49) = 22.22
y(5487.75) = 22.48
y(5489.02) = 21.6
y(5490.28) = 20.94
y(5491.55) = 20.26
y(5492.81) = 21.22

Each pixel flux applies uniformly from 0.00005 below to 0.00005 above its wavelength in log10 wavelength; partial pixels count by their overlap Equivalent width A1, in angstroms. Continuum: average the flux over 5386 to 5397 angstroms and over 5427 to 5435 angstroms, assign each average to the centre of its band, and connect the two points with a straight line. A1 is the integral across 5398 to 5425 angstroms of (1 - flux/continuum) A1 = 0.5 angstroms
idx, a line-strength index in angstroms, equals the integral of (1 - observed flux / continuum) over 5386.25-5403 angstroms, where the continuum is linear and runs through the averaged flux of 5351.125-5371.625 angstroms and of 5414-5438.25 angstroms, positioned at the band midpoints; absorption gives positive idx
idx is 0.5 angstroms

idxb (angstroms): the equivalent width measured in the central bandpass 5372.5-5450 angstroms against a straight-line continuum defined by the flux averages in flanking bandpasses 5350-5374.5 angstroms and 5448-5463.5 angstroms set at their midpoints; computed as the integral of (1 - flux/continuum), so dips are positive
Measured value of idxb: 1.1 angstroms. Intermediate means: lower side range 20.8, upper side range 20.9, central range 20.5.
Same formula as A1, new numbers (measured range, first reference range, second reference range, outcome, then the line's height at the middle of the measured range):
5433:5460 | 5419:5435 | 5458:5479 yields -0.78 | 20.3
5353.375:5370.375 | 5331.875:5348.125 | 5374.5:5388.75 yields -0.16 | 20.9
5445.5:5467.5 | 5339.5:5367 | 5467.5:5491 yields 0.27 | 20.8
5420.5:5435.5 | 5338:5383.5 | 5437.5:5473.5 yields 0.28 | 20.6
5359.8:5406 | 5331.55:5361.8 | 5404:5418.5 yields -0.39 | 20.4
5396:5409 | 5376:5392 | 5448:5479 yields 0.99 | 21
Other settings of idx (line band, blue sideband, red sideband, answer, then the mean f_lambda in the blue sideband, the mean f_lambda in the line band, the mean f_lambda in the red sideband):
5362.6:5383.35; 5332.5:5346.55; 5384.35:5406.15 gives -0.5 angstroms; 20.6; 20.9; 20.2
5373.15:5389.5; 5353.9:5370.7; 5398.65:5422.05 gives -0.4 angstroms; 21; 21.2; 20.2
